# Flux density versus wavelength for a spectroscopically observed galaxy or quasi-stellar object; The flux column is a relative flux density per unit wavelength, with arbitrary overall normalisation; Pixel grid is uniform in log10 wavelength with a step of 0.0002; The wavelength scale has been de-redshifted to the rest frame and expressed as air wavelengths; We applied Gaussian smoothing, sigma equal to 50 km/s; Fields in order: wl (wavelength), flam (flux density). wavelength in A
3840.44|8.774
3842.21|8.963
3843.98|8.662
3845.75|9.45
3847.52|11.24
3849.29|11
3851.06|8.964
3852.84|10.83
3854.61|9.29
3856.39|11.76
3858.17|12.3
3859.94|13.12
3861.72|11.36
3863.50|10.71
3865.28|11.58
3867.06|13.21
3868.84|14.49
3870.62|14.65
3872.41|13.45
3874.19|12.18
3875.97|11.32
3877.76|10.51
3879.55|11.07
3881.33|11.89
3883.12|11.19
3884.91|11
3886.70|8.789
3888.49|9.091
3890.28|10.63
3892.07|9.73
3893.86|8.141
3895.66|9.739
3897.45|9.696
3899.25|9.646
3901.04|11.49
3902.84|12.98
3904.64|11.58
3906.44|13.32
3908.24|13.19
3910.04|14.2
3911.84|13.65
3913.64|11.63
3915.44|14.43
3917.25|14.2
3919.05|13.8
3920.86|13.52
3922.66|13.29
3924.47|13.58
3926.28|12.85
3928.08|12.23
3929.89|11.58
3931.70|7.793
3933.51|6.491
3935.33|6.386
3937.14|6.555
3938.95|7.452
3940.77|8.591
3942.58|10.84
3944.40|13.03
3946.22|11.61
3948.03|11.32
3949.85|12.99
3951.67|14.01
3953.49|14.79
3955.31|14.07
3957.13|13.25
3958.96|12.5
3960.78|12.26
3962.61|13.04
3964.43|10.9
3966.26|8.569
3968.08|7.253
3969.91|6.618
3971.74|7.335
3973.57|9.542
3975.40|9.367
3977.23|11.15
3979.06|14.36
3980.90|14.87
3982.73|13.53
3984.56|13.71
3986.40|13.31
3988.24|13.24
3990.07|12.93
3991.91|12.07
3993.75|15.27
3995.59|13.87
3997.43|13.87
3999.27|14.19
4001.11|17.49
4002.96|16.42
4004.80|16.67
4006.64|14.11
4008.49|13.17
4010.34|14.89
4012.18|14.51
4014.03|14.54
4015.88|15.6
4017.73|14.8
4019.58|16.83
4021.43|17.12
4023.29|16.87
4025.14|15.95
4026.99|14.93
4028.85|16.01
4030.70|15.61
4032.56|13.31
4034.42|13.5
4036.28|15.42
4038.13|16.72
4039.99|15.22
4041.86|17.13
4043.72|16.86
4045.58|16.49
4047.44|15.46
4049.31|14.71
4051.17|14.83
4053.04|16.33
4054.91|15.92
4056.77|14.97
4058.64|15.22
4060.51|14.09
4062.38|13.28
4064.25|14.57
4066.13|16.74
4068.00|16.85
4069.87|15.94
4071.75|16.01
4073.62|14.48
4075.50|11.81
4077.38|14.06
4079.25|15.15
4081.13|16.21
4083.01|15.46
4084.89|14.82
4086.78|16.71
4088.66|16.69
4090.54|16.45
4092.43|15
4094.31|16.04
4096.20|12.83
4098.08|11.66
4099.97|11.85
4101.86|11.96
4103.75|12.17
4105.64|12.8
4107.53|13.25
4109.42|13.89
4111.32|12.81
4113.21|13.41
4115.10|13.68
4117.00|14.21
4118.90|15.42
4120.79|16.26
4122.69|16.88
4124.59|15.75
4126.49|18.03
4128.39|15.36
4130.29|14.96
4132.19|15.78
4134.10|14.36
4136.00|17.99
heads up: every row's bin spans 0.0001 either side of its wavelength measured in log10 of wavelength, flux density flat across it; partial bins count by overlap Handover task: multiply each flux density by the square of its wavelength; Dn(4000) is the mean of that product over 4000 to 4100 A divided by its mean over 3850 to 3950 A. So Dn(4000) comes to 1.5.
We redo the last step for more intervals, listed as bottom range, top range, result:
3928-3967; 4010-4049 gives 1.49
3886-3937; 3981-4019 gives 1.34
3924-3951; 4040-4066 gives 1.60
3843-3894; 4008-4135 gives 1.49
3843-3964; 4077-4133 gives 1.41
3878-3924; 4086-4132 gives 1.38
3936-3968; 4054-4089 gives 1.42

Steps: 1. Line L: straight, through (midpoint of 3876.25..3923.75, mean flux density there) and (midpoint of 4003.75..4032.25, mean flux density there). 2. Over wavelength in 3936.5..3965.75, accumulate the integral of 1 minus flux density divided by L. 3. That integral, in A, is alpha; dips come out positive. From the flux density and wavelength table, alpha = 3.49 A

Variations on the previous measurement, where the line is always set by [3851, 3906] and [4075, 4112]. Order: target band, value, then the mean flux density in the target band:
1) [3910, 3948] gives 2.0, 11.3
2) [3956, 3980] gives 3.7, 10.5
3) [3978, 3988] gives -1.0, 13.9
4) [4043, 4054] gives -1.8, 15.8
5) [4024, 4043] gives -3.0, 15.4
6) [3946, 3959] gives -1.0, 13.2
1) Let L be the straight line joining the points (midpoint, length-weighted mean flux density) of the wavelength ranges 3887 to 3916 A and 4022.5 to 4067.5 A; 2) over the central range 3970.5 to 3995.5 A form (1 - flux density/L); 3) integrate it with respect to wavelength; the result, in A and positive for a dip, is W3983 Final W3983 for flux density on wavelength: 2.5 A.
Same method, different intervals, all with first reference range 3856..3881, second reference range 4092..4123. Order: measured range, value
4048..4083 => -4.3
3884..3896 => 2.7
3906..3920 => -1.1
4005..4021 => -2.2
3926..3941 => 4.7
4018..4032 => -3.0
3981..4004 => -2.1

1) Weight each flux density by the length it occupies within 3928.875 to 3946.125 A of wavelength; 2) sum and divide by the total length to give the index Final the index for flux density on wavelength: 8.9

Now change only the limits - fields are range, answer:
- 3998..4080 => 15.3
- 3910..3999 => 11.8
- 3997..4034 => 15.3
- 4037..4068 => 15.6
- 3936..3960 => 11.6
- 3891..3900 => 9.41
